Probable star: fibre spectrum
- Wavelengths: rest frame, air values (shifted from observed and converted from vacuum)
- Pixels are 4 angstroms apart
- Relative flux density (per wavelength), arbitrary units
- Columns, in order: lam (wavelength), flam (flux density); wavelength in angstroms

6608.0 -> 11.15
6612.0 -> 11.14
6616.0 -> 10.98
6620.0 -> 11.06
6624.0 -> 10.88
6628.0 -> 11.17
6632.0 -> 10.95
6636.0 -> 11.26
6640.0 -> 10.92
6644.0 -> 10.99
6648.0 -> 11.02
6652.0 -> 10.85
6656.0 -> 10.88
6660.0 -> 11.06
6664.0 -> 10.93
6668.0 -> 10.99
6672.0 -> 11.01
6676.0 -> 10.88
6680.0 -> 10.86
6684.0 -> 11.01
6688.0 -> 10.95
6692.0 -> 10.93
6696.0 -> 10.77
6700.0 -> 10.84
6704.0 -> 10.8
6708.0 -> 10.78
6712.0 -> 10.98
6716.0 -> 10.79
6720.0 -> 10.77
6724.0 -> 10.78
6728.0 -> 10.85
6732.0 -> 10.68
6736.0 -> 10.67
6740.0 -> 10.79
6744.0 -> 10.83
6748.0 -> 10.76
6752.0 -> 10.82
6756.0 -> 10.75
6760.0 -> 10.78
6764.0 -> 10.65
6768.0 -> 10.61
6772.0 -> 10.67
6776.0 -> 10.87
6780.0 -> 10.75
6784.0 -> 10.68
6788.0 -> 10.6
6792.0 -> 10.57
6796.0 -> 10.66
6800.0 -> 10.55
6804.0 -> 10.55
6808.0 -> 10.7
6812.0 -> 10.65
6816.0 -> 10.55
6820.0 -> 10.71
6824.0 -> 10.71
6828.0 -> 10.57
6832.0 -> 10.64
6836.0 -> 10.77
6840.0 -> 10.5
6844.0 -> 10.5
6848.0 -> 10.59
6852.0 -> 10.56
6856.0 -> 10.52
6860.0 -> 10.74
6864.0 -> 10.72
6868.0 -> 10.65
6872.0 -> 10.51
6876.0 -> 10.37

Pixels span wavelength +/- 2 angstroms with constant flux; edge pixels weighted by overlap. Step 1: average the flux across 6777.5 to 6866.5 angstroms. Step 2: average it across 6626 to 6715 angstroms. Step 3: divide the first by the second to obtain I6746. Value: 1.0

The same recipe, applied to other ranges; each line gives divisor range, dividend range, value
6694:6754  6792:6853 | 0.98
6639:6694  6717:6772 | 0.98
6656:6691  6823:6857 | 0.97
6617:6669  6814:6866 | 0.97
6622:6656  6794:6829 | 0.97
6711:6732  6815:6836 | 0.99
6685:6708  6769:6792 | 0.99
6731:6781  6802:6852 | 0.99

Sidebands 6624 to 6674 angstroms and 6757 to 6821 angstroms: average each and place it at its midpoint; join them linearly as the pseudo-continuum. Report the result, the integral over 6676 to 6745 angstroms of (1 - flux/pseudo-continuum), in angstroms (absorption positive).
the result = 0.1 angstroms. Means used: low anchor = 11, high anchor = 10.7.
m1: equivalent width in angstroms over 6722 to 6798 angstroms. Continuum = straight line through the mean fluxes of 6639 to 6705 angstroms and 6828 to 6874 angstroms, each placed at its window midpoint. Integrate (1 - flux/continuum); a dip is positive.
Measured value 0.3 angstroms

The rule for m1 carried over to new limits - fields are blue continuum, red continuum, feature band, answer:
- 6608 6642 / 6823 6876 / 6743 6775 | 0.14 angstroms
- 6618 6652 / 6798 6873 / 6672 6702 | 0.05 angstroms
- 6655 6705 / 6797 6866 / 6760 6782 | 0.05 angstroms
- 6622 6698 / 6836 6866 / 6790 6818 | 0.23 angstroms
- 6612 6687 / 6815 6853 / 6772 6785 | -0.04 angstroms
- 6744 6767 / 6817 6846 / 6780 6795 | 0.09 angstroms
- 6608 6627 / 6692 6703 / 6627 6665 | -0.13 angstroms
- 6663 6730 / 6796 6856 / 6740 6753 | -0.03 angstroms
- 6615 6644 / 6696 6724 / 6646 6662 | 0.02 angstroms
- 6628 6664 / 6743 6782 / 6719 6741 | 0.13 angstroms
